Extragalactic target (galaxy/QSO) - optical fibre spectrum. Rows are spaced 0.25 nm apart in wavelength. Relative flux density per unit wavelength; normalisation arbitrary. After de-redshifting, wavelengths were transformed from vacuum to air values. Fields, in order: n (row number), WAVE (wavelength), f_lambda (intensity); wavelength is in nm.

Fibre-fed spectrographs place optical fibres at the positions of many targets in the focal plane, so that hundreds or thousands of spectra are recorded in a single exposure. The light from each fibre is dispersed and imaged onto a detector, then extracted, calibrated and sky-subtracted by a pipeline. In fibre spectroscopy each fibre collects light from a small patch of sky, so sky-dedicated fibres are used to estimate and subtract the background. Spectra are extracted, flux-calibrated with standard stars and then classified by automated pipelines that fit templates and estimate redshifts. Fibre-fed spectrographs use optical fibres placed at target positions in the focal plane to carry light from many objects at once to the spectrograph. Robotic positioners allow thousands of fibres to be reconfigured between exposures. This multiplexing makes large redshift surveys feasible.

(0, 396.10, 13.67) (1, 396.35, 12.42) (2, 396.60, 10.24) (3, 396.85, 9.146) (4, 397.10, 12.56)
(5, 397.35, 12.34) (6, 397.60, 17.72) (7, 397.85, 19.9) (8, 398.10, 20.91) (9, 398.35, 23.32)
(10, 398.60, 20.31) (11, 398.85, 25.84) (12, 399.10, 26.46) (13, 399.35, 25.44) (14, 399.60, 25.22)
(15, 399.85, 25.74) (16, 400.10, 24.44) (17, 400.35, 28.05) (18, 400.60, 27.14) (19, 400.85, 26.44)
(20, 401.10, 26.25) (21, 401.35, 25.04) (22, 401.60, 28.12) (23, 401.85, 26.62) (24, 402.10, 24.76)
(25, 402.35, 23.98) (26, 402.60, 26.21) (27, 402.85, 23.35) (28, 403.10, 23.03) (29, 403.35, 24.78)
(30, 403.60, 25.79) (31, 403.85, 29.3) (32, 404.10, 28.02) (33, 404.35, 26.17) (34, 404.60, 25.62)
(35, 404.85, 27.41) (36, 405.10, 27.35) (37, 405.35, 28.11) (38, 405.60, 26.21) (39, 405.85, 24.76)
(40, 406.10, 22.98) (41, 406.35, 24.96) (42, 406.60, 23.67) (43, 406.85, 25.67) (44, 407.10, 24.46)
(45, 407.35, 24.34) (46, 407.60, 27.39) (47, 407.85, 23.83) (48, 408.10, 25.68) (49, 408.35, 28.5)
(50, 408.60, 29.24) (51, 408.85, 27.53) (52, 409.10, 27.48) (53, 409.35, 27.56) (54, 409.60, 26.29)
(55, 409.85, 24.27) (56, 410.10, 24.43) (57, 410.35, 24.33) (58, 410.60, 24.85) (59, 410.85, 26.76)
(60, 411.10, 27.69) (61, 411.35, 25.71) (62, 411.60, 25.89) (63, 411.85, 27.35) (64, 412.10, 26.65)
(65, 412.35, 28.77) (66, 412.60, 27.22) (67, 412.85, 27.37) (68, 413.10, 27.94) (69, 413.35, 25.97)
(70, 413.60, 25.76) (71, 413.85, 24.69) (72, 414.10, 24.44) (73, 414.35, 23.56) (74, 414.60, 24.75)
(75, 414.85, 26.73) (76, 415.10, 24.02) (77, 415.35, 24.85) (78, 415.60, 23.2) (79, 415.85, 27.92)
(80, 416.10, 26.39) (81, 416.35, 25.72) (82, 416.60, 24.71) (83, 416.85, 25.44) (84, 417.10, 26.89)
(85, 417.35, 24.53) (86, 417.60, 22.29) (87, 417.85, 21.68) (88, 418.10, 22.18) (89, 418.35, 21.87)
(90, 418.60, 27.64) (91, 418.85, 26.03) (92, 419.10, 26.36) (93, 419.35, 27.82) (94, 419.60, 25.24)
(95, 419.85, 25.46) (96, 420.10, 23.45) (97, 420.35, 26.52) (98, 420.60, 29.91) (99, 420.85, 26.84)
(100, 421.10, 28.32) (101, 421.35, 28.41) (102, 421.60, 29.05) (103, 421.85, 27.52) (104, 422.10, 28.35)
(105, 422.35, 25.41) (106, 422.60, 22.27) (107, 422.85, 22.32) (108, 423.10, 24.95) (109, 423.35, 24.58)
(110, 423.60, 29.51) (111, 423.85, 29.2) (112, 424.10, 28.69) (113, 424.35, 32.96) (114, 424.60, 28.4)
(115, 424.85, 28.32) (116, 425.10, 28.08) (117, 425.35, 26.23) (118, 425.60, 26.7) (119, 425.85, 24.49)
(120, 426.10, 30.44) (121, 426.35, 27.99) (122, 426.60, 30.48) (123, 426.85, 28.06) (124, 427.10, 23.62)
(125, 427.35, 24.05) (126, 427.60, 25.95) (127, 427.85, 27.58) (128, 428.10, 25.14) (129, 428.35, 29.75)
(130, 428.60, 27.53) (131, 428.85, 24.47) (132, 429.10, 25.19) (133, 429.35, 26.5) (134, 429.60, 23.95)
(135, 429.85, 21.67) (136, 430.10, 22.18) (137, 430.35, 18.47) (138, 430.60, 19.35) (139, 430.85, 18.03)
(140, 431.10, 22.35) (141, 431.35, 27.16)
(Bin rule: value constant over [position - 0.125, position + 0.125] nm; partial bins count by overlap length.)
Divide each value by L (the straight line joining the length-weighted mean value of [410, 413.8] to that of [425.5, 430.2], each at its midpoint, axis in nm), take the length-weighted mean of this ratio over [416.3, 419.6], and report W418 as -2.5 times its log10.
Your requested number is 0.06 mag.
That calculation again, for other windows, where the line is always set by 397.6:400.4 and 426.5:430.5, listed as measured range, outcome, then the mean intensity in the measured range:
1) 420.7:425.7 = -0.10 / 27.3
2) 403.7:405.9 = -0.13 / 27.1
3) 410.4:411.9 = -0.08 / 26.2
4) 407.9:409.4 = -0.14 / 27.5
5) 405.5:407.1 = -0.02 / 24.7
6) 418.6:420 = -0.06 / 26.3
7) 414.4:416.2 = -0.03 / 25.3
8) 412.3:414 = -0.10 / 26.7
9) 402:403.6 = -0.02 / 24.5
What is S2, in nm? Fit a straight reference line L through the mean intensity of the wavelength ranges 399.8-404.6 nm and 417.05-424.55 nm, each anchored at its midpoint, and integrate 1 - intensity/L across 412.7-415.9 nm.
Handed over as 0.085 nm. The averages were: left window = 26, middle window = 25.4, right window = 26.2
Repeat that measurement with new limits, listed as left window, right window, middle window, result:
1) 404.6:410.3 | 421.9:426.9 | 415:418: 0.22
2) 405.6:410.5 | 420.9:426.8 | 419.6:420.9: 0.04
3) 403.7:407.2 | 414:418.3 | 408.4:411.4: -0.11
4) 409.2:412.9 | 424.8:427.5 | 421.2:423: 0.05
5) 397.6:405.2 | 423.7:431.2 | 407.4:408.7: -0.07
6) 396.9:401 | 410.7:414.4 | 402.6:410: -0.43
